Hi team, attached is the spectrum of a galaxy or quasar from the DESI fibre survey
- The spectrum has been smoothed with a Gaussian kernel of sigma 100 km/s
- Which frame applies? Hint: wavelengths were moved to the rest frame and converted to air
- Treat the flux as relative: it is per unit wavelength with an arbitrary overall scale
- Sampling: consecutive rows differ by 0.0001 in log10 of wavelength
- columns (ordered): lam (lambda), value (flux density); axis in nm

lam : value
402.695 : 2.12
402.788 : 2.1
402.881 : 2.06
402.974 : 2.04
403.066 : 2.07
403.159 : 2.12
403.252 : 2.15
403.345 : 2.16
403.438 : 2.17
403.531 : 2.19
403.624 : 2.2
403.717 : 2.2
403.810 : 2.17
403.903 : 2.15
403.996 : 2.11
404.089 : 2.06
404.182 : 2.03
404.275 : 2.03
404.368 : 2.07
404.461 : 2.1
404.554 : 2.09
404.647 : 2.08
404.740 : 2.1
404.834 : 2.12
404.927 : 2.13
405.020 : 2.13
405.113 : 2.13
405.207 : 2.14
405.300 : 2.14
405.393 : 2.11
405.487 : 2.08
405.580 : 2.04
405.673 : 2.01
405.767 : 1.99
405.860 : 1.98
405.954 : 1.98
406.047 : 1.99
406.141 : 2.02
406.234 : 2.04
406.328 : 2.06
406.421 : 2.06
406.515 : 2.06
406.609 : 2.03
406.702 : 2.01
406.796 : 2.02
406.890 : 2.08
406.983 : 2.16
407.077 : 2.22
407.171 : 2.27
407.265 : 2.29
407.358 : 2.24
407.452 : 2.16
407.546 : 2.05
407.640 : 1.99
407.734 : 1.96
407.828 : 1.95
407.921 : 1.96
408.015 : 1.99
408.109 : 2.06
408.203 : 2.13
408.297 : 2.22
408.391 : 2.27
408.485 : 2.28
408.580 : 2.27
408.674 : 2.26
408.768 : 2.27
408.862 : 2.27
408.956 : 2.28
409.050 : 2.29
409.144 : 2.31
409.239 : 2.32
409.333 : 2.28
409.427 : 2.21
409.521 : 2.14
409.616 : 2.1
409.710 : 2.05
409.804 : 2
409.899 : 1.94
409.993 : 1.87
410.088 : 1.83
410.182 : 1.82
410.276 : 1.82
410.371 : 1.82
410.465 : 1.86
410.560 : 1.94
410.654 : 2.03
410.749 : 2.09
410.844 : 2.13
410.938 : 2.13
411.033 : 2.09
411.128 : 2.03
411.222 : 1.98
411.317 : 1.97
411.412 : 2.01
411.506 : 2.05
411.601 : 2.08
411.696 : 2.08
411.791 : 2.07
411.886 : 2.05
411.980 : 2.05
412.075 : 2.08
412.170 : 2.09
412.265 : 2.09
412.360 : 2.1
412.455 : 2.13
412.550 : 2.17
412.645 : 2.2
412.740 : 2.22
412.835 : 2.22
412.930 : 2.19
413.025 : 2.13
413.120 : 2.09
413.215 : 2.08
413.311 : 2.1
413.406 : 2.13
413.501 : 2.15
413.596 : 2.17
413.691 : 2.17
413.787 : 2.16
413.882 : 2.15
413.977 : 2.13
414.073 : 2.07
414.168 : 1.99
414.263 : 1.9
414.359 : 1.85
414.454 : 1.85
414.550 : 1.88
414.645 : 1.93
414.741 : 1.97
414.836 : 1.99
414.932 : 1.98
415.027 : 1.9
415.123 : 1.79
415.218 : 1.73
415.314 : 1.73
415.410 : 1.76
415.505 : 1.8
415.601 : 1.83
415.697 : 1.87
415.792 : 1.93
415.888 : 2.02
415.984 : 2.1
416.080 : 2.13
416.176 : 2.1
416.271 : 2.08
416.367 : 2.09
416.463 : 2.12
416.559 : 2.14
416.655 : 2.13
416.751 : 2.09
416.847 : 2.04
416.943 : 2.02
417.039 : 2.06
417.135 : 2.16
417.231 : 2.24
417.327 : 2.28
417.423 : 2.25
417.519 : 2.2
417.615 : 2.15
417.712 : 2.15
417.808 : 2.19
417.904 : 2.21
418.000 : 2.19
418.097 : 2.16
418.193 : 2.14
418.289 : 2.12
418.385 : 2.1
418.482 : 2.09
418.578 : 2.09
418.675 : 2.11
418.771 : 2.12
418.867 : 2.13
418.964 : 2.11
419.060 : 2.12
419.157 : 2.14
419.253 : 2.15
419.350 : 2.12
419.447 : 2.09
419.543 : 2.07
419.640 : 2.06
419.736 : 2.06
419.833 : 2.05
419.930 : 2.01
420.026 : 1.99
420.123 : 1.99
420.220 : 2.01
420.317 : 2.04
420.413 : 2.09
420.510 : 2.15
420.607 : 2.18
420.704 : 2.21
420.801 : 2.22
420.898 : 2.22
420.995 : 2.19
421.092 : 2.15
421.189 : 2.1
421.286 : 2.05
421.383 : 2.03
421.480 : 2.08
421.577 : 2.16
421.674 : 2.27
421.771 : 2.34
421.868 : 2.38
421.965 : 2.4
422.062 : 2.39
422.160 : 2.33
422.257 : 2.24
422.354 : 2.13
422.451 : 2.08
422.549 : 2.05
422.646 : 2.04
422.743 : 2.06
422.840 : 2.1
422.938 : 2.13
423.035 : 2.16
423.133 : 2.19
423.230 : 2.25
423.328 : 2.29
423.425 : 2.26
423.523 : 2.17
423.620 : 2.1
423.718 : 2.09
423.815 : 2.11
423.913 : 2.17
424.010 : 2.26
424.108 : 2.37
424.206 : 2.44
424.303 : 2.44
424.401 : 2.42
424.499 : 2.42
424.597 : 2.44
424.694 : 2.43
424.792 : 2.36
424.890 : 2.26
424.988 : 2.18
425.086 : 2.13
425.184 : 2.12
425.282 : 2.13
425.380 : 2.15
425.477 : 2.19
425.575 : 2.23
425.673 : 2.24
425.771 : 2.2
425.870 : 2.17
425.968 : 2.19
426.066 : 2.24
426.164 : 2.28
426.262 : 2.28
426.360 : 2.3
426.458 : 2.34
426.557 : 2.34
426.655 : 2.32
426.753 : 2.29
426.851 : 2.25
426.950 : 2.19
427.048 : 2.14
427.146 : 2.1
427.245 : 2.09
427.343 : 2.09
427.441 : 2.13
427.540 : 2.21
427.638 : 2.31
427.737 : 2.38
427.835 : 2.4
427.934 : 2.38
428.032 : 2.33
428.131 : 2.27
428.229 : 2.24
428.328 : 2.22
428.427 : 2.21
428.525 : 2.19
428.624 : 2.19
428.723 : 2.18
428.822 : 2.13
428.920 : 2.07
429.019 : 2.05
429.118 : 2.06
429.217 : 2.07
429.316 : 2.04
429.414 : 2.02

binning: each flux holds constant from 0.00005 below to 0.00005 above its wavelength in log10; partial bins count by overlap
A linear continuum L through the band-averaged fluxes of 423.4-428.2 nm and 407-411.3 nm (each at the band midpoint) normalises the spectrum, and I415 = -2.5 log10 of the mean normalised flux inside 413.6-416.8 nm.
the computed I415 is 0.09 mag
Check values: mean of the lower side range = 2.1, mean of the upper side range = 2.25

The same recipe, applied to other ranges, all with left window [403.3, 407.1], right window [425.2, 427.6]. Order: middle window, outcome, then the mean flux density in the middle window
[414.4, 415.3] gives 0.14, 1.89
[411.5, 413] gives 0.01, 2.12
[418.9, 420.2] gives 0.05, 2.07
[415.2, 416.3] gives 0.12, 1.93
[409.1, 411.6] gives 0.05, 2.03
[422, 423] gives 0.02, 2.16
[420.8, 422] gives -0.01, 2.2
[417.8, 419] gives 0.02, 2.13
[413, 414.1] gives 0.00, 2.13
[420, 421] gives 0.03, 2.12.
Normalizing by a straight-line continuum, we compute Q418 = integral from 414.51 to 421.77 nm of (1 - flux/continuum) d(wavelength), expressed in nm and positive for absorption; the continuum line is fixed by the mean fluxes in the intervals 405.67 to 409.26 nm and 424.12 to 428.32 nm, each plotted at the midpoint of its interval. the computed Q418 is 0.42 nm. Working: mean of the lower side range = 2.12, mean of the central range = 2.07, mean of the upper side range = 2.26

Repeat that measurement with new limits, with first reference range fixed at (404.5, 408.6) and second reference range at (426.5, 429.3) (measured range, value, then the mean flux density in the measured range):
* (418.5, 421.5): 0.09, 2.1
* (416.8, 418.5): 0.00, 2.15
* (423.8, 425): -0.08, 2.34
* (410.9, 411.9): 0.03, 2.05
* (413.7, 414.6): 0.05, 2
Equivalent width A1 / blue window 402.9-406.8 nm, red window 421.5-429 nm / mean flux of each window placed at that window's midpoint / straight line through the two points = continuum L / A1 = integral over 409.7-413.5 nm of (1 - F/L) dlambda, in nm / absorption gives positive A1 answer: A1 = 0.16 nm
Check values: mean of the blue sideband 2.09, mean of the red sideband 2.23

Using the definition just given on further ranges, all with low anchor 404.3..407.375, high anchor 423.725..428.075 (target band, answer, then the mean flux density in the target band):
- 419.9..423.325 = 0.100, 2.16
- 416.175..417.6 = 0.031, 2.14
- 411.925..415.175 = 0.140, 2.06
